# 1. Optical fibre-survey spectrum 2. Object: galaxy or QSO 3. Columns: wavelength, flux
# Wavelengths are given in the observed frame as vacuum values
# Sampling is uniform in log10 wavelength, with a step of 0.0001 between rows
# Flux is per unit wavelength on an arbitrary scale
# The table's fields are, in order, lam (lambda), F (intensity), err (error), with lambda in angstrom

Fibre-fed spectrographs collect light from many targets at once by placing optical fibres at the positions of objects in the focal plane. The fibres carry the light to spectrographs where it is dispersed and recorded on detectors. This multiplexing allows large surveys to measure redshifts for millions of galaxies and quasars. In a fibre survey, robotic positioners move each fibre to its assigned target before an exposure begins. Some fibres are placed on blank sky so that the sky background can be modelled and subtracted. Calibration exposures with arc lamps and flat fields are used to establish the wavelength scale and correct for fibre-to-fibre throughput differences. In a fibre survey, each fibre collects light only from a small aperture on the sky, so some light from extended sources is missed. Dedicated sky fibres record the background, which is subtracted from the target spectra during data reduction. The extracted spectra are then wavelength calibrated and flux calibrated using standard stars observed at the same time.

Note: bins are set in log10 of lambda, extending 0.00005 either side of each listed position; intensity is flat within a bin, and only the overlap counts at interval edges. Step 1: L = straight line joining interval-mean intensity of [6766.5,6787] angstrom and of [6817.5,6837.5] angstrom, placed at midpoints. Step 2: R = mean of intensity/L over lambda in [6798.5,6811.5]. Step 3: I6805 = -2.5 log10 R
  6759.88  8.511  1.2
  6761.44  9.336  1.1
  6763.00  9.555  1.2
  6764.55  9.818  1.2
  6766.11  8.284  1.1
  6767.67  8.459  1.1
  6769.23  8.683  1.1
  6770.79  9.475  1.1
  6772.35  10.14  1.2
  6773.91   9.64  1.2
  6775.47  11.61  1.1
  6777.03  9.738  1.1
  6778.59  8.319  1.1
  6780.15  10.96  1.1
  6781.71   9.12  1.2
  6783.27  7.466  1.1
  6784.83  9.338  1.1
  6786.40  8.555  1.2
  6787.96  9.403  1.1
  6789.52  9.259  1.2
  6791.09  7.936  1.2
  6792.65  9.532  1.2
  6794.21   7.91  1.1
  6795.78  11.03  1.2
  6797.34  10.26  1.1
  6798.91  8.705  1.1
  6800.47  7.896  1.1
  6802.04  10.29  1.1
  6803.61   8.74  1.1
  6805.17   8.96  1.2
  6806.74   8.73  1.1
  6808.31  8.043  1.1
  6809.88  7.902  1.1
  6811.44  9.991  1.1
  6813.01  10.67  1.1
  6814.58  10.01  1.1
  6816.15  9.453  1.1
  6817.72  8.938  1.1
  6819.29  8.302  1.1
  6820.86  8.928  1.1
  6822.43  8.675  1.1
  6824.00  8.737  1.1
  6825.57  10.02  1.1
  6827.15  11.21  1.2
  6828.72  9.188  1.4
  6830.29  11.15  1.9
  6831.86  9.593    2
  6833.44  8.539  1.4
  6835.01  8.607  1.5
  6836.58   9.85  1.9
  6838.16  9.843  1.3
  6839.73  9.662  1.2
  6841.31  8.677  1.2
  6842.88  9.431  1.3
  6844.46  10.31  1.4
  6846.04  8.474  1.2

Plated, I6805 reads 0.07 mag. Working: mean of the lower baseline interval 9.33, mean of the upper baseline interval 9.38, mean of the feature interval 8.75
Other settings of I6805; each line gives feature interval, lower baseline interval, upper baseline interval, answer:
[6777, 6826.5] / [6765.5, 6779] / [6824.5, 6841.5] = 0.05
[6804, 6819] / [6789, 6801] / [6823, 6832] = 0.05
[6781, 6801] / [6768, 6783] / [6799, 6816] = 0.05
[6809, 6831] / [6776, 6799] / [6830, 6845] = -0.01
